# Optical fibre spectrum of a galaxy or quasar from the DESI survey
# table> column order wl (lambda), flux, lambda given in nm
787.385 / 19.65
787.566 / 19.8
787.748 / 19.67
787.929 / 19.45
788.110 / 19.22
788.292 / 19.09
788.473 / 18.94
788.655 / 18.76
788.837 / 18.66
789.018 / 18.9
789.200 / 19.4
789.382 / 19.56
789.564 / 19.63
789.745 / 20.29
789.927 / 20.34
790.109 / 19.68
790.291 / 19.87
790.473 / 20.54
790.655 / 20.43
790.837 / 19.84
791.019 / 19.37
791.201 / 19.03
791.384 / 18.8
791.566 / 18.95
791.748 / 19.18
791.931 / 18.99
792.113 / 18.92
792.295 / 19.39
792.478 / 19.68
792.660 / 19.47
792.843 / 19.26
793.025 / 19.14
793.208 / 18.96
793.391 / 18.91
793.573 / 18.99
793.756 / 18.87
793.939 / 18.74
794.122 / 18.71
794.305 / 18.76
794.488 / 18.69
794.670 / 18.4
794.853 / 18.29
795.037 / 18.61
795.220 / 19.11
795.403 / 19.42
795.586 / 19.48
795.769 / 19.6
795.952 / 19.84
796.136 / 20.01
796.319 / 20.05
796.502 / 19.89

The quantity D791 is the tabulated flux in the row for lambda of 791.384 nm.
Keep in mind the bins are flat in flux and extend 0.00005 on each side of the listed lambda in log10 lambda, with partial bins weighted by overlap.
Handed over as 18.8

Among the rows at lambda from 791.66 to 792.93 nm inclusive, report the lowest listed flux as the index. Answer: 18.92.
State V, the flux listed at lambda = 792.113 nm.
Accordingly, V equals 18.92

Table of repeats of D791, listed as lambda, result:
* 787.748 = 19.67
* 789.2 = 19.4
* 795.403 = 19.42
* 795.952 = 19.84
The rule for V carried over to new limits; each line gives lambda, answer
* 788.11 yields 19.22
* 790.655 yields 20.43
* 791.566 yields 18.95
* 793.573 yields 18.99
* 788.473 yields 18.94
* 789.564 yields 19.63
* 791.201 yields 19.03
